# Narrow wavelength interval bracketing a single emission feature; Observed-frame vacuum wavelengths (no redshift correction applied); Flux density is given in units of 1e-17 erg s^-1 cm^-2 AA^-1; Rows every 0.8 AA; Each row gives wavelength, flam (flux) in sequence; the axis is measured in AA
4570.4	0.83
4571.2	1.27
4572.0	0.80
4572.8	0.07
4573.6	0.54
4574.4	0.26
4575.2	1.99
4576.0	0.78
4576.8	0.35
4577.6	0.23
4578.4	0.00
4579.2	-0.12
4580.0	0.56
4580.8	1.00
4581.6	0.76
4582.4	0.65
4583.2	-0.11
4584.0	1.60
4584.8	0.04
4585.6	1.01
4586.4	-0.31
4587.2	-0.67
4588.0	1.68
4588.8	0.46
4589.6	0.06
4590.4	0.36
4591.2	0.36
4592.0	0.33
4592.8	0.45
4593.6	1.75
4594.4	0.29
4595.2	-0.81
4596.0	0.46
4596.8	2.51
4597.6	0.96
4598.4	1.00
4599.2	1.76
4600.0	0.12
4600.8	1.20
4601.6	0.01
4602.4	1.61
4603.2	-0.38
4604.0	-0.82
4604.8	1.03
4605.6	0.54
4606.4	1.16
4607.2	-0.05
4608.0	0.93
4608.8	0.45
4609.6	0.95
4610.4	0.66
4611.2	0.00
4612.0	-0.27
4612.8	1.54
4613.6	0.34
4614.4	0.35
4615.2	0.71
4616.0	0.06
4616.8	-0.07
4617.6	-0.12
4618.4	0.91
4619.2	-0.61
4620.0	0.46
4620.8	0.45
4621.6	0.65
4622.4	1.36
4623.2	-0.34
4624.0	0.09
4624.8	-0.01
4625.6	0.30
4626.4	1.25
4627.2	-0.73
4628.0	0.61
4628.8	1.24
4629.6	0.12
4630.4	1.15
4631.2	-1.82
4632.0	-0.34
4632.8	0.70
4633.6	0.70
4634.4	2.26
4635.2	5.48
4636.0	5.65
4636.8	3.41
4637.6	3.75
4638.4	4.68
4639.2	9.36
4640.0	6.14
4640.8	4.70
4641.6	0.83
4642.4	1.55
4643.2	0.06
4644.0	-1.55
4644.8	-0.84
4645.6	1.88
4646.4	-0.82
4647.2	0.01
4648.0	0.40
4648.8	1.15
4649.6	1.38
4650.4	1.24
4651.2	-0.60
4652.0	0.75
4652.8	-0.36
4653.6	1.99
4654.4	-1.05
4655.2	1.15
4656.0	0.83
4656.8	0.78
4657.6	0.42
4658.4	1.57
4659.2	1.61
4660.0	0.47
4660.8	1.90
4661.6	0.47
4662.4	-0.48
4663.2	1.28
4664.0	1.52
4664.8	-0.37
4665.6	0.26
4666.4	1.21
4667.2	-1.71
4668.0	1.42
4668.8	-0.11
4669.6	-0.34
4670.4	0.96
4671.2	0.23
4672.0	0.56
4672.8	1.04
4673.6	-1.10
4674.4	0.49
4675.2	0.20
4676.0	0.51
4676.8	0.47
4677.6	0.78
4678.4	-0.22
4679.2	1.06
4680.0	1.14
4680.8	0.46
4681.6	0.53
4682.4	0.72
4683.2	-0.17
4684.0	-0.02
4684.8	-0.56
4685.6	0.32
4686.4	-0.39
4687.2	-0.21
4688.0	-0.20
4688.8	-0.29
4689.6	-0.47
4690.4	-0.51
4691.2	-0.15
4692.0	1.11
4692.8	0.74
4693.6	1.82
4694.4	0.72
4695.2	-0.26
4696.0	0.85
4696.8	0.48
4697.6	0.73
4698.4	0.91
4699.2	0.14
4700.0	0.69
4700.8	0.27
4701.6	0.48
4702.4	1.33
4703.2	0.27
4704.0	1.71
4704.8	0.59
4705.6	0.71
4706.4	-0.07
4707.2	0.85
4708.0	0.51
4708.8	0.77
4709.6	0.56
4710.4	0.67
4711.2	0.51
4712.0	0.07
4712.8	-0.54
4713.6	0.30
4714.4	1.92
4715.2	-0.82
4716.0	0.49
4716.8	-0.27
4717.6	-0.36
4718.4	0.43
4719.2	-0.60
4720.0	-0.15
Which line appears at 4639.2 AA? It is [O II] 3727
